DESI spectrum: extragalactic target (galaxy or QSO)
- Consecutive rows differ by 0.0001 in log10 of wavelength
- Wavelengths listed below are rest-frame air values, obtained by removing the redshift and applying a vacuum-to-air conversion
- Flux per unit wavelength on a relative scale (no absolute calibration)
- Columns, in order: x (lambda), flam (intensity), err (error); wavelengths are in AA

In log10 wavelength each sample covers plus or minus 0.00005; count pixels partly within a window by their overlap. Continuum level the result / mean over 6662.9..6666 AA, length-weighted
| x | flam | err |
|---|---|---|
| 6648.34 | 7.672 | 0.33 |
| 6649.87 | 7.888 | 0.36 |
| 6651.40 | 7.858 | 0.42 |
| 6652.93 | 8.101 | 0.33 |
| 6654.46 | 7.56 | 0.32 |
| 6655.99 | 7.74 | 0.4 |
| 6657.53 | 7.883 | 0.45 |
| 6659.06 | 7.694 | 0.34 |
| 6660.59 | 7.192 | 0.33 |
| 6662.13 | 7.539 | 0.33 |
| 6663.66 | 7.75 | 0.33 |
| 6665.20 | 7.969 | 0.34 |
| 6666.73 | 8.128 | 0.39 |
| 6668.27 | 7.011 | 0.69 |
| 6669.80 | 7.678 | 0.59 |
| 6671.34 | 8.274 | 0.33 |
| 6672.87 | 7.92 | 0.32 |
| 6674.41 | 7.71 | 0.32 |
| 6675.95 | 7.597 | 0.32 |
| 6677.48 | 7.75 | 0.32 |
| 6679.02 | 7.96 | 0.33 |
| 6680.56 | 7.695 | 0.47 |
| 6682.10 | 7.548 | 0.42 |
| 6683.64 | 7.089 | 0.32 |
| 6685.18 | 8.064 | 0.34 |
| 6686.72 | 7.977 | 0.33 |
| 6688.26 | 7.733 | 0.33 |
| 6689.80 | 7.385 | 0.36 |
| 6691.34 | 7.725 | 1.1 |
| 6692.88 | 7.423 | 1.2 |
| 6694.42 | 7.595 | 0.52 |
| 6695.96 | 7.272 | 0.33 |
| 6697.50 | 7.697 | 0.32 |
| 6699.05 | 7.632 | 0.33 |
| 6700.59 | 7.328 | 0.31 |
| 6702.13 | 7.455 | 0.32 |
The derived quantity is 7.86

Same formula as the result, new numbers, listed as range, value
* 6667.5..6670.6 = 7.35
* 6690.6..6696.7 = 7.51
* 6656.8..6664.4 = 7.61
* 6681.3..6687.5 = 7.66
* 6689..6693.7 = 7.52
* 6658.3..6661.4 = 7.44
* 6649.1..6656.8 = 7.83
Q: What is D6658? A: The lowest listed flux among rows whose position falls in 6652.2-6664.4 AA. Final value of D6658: 7.192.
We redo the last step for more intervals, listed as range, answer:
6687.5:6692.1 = 7.385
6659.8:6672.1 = 7.011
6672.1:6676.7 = 7.597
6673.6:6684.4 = 7.089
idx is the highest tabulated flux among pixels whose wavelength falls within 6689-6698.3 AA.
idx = 7.725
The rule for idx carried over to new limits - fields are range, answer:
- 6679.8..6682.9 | 7.695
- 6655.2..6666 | 7.969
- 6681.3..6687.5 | 8.064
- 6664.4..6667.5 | 8.128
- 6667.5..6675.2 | 8.274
